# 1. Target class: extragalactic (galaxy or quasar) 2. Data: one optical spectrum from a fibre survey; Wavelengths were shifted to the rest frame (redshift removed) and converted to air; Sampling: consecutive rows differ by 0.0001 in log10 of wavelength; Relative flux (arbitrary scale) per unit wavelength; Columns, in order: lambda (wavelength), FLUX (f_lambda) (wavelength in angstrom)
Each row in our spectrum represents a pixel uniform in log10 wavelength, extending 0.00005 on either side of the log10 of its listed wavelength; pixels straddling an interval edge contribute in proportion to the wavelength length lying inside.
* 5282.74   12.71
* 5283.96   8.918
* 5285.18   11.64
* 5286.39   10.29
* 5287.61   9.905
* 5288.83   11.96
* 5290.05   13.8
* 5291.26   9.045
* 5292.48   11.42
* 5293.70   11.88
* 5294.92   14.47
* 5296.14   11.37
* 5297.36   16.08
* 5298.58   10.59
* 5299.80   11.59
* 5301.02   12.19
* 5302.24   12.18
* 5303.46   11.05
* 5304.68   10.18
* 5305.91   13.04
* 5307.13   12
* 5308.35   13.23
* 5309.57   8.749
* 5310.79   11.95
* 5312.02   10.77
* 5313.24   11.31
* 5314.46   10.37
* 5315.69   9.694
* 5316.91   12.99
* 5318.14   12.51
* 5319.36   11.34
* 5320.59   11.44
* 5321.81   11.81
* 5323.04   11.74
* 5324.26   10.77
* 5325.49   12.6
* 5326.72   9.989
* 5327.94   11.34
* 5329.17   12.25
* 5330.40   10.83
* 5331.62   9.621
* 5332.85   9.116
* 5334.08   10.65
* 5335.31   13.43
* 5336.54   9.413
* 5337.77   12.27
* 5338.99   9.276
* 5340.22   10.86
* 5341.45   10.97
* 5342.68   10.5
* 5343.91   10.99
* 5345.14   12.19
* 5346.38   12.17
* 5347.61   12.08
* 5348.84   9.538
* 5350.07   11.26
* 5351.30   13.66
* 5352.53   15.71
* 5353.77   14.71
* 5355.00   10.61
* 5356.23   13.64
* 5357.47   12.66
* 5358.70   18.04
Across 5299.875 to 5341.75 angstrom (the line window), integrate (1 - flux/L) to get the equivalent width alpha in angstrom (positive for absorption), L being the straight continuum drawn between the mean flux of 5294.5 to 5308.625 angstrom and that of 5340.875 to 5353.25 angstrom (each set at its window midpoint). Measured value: 3.08 angstrom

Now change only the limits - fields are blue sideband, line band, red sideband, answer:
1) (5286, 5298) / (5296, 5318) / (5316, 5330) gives 0.4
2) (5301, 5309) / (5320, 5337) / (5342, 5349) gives 0.8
